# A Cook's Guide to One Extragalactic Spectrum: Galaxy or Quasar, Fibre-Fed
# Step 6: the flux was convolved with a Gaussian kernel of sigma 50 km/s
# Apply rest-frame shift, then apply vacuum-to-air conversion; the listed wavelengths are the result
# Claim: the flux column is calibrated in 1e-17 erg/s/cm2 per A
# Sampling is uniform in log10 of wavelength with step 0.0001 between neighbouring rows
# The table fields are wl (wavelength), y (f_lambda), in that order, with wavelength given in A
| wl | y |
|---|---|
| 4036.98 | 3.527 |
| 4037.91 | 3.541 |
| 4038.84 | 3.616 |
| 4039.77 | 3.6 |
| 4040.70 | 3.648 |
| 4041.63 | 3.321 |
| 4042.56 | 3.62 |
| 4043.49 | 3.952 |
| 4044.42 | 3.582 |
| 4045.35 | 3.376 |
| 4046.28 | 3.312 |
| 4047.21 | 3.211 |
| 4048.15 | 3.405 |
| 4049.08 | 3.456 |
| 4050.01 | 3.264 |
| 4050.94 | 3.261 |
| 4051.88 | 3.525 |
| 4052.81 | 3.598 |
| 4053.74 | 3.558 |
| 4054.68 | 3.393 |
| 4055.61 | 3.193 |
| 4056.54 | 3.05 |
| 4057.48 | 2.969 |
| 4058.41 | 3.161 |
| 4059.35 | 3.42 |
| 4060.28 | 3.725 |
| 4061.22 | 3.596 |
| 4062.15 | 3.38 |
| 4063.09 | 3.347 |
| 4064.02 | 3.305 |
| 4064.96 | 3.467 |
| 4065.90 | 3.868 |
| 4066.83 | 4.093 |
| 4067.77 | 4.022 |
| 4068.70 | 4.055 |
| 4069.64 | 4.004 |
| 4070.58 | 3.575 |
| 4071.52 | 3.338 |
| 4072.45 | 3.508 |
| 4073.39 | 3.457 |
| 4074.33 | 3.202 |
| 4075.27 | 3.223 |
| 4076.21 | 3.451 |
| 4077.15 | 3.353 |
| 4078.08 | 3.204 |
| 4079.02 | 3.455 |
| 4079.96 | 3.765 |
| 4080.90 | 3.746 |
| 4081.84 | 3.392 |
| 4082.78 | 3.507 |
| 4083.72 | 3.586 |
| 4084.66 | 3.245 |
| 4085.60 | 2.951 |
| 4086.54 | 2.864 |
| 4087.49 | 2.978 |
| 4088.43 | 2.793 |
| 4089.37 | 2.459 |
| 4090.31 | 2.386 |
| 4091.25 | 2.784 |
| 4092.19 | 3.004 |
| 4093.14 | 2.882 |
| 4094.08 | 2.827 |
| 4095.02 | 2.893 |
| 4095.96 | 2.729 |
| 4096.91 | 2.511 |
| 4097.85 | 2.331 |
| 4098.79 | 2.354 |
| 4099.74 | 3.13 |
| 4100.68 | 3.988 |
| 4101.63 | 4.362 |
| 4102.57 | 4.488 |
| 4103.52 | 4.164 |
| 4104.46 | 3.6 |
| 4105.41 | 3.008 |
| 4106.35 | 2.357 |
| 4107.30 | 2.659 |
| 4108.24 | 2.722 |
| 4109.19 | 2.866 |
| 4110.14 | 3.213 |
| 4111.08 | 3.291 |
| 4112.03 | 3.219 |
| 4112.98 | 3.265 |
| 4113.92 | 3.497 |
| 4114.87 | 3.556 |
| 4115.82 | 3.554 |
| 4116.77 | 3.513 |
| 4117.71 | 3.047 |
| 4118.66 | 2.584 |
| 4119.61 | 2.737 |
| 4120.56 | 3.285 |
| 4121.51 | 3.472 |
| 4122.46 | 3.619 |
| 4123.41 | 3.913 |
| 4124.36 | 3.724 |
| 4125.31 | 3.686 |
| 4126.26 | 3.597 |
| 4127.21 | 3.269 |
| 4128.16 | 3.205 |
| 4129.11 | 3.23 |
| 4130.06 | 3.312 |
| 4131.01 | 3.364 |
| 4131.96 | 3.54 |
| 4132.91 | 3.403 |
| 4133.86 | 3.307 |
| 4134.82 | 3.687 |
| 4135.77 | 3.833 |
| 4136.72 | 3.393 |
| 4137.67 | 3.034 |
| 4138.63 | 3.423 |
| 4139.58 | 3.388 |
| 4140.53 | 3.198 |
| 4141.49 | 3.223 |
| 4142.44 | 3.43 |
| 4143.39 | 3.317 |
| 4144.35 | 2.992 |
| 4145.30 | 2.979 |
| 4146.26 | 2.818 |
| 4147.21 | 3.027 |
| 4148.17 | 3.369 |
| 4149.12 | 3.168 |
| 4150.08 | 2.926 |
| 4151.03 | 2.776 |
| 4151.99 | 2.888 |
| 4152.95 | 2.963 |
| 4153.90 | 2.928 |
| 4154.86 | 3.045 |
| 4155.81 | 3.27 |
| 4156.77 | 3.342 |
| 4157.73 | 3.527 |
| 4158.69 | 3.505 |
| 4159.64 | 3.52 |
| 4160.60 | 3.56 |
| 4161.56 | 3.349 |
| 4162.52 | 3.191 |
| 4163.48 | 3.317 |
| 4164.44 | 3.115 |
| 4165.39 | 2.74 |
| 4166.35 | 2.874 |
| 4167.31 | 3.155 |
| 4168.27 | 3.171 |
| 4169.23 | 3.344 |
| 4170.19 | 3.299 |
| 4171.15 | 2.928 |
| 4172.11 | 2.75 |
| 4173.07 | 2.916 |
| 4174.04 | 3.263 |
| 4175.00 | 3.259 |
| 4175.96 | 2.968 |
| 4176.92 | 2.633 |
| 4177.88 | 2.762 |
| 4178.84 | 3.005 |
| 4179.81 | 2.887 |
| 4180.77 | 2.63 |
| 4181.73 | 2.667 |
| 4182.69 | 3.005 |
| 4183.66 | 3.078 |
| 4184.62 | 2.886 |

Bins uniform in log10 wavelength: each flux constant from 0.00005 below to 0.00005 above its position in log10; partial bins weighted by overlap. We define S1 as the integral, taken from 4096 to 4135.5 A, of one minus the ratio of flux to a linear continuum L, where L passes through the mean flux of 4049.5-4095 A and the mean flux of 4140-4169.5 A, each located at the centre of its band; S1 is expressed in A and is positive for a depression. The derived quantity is -0.8 A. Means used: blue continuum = 3.33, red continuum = 3.16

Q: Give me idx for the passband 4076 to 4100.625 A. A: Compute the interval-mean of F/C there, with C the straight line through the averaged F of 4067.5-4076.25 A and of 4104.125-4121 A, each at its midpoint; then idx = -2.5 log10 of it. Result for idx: 0.12 mag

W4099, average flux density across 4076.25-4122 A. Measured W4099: 3.16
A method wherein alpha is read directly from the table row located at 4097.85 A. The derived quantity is 2.331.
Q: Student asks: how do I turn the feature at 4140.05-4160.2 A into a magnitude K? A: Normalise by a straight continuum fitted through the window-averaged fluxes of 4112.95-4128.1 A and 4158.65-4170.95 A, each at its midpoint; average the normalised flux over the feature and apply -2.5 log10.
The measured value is 0.04 mag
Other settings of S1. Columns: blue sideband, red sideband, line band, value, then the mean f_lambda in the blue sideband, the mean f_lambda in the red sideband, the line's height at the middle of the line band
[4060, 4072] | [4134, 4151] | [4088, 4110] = 2.9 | 3.67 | 3.24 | 3.49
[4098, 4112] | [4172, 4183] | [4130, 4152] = -1.1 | 3.27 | 2.9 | 3.09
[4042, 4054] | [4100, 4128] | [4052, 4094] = 1.1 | 3.47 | 3.38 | 3.44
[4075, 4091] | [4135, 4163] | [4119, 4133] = -0.9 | 3.19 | 3.23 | 3.21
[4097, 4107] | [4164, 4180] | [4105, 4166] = -1.2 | 3.33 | 3.01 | 3.18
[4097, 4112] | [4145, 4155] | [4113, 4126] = -1.1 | 3.22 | 2.99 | 3.14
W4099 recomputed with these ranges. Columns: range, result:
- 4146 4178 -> 3.11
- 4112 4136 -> 3.4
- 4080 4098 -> 2.97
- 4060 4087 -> 3.51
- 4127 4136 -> 3.41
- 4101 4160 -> 3.3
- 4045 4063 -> 3.36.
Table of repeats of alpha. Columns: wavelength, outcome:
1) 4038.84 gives 3.616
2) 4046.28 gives 3.312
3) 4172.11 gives 2.75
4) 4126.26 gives 3.597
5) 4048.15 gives 3.405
